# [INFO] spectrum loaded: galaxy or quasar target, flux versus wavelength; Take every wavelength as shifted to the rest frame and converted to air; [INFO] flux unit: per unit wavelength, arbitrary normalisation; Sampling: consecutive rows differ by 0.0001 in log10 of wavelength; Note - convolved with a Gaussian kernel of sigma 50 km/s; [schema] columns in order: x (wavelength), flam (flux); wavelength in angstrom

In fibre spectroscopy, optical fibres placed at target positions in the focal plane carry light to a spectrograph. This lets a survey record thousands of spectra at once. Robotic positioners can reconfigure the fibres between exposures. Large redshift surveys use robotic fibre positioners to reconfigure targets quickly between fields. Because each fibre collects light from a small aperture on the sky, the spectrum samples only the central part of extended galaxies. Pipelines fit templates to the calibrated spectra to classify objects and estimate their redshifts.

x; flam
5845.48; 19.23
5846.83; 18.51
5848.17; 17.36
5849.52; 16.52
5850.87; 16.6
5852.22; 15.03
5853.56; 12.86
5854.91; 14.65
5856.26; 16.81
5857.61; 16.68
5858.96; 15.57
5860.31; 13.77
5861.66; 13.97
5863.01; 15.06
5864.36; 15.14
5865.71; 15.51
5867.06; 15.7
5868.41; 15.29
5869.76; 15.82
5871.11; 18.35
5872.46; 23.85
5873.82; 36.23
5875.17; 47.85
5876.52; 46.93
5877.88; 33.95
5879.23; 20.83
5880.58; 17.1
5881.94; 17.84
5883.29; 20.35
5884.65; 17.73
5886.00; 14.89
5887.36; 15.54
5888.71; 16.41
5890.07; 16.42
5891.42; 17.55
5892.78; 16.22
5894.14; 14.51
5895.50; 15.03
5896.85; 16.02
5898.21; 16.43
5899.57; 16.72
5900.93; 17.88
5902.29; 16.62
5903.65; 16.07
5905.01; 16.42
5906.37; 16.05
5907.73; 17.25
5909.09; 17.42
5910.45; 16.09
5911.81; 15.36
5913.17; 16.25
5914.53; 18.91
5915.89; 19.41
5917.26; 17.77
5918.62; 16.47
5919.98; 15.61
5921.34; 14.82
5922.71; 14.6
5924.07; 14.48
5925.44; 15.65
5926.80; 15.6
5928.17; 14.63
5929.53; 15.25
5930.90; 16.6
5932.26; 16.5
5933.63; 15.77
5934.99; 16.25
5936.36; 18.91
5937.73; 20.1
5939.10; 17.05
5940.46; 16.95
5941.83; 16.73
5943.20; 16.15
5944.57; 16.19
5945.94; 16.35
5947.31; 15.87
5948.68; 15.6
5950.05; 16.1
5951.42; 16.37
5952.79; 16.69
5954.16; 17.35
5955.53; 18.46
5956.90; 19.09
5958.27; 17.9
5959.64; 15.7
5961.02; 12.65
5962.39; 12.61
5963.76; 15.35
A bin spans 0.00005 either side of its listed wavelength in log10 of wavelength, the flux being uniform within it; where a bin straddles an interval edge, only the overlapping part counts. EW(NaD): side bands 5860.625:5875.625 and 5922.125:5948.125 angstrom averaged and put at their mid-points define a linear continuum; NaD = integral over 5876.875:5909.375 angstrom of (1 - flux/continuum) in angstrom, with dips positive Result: 2.1 angstrom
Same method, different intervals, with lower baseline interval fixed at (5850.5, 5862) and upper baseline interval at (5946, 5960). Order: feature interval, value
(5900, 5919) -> -1.1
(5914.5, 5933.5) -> 0.4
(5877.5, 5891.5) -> -2.8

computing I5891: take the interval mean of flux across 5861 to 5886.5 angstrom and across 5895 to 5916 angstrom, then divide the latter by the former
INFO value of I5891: 0.75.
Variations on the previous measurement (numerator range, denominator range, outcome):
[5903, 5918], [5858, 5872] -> 1.09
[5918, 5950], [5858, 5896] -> 0.80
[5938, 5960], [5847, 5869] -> 1.09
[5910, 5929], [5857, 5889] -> 0.77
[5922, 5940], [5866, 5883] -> 0.64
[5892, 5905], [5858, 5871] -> 1.06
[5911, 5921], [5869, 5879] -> 0.55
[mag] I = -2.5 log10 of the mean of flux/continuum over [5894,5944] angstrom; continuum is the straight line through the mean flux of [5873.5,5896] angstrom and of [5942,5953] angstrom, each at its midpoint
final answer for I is 0.15 mag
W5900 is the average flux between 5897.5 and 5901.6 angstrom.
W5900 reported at 17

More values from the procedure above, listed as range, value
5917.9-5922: 15.7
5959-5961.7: 14.1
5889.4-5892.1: 17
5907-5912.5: 16.5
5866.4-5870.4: 15.6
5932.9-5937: 16.9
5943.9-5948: 16.1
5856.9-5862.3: 15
